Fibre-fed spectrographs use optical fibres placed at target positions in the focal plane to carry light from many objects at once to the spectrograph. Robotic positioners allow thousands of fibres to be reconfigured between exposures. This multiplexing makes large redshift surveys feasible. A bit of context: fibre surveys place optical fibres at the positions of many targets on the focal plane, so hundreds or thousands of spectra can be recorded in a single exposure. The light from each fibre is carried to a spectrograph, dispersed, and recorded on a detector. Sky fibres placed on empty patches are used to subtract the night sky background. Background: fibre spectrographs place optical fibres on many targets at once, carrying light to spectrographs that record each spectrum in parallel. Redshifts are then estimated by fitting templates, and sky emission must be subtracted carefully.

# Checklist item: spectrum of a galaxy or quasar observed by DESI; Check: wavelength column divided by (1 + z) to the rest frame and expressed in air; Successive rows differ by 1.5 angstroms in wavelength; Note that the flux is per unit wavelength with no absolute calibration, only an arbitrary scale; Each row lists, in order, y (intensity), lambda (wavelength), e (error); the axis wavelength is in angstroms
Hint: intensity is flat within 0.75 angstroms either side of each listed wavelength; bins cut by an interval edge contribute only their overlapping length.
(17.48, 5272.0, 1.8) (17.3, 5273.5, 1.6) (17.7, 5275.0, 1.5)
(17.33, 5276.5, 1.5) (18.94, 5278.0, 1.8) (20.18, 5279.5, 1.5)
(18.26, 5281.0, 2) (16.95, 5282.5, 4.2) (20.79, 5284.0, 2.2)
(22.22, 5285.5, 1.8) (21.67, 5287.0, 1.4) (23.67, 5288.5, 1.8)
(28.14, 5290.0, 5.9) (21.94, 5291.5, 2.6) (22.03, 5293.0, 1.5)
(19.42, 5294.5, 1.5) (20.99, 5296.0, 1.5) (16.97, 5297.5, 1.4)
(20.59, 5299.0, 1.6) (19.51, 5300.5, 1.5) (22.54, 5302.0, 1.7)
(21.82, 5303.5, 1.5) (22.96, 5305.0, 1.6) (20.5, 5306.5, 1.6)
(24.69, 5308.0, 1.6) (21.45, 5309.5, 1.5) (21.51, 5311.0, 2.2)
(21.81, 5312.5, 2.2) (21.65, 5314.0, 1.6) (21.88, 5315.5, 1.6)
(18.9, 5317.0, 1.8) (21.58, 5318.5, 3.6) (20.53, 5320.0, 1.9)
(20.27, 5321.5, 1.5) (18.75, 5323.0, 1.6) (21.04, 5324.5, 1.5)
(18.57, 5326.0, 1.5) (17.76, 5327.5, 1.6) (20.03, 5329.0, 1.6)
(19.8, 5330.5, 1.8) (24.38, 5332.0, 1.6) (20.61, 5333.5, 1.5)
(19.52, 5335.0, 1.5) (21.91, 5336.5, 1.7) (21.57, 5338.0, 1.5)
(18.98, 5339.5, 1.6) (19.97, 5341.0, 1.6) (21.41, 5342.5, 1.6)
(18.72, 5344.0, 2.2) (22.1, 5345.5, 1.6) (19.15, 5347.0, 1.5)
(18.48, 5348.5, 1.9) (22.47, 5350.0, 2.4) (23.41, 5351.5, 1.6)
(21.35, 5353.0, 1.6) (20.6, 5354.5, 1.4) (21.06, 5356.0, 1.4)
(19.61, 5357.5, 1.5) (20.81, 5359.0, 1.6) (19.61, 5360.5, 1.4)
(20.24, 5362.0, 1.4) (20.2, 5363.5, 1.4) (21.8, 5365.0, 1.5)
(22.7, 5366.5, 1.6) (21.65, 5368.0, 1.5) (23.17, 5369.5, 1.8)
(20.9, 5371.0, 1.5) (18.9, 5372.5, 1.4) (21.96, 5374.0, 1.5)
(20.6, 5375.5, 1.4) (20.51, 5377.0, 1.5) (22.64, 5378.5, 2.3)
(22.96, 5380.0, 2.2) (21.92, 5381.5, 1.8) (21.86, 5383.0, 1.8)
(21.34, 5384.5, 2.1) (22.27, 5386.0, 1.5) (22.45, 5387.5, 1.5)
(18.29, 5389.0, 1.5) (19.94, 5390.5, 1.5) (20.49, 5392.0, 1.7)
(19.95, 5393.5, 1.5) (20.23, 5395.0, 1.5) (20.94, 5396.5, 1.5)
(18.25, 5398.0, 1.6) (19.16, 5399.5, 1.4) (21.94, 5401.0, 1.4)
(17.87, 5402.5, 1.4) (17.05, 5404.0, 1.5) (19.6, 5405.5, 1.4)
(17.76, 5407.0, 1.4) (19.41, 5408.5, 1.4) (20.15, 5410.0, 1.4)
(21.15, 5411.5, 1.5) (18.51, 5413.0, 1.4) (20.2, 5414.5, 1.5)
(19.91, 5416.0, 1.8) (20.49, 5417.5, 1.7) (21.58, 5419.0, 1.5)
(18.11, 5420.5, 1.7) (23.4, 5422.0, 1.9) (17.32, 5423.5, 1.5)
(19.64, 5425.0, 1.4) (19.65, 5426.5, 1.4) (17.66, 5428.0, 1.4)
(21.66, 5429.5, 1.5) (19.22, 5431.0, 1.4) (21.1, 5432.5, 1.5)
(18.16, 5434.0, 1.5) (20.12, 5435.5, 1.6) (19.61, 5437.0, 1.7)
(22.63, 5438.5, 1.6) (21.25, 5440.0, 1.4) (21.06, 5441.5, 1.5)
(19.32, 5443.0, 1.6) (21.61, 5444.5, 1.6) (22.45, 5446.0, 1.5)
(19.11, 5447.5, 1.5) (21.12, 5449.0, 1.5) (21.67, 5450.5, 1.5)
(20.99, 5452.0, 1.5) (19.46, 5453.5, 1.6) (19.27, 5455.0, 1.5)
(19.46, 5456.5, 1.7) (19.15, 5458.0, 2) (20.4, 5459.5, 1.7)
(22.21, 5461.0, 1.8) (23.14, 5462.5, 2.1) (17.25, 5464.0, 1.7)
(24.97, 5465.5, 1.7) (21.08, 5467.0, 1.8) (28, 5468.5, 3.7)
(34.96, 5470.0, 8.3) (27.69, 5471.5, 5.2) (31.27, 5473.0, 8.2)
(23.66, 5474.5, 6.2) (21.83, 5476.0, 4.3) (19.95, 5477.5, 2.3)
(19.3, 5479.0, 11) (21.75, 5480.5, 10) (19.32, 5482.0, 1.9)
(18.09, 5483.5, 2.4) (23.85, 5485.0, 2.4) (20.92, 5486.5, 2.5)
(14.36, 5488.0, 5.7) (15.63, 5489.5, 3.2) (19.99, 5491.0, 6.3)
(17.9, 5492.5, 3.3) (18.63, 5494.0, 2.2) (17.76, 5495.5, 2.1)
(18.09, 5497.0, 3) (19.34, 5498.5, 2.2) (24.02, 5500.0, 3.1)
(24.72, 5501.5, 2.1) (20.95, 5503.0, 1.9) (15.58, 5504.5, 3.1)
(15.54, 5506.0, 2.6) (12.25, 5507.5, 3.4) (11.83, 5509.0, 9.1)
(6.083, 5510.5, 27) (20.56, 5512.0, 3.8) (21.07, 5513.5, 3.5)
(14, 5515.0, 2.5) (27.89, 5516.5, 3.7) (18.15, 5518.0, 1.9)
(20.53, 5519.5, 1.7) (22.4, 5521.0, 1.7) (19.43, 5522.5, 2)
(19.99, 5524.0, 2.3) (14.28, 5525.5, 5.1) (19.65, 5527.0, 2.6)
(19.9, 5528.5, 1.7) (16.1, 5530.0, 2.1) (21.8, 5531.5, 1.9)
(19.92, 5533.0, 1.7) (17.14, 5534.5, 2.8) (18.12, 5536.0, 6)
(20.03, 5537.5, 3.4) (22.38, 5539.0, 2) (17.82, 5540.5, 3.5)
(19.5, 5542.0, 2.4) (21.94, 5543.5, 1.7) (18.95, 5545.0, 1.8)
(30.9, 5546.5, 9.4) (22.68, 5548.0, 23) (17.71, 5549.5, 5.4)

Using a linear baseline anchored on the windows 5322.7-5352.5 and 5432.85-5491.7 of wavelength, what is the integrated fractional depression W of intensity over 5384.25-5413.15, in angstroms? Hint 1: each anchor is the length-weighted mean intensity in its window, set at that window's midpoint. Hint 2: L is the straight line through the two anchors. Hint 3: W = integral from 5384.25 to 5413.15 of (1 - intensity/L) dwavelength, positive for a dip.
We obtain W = 1.5 angstroms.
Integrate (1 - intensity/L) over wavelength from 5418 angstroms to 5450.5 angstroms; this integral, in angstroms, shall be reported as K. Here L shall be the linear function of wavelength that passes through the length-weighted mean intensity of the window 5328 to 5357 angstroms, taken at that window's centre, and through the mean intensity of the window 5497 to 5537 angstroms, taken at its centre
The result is -1.2 angstroms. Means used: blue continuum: 20.8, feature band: 20.3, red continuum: 18.5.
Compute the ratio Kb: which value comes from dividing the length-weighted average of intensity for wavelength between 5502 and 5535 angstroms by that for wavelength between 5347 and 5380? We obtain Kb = 0.85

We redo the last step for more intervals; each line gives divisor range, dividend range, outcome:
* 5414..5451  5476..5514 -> 0.90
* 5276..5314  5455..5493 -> 1.03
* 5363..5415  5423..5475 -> 1.05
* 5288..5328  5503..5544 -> 0.87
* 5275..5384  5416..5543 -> 0.96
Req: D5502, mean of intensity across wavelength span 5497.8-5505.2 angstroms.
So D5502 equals 21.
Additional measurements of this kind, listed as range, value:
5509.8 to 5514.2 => 16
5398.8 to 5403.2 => 19.7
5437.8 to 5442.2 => 21.6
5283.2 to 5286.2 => 21.4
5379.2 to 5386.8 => 22.1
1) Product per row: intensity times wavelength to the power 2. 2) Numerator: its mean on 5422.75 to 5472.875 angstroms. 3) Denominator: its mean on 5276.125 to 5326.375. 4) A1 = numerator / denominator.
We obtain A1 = 1.08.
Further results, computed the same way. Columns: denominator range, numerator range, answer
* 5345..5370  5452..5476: 1.15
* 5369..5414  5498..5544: 0.97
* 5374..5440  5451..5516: 1.03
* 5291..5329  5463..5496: 1.12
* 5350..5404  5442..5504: 1.06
